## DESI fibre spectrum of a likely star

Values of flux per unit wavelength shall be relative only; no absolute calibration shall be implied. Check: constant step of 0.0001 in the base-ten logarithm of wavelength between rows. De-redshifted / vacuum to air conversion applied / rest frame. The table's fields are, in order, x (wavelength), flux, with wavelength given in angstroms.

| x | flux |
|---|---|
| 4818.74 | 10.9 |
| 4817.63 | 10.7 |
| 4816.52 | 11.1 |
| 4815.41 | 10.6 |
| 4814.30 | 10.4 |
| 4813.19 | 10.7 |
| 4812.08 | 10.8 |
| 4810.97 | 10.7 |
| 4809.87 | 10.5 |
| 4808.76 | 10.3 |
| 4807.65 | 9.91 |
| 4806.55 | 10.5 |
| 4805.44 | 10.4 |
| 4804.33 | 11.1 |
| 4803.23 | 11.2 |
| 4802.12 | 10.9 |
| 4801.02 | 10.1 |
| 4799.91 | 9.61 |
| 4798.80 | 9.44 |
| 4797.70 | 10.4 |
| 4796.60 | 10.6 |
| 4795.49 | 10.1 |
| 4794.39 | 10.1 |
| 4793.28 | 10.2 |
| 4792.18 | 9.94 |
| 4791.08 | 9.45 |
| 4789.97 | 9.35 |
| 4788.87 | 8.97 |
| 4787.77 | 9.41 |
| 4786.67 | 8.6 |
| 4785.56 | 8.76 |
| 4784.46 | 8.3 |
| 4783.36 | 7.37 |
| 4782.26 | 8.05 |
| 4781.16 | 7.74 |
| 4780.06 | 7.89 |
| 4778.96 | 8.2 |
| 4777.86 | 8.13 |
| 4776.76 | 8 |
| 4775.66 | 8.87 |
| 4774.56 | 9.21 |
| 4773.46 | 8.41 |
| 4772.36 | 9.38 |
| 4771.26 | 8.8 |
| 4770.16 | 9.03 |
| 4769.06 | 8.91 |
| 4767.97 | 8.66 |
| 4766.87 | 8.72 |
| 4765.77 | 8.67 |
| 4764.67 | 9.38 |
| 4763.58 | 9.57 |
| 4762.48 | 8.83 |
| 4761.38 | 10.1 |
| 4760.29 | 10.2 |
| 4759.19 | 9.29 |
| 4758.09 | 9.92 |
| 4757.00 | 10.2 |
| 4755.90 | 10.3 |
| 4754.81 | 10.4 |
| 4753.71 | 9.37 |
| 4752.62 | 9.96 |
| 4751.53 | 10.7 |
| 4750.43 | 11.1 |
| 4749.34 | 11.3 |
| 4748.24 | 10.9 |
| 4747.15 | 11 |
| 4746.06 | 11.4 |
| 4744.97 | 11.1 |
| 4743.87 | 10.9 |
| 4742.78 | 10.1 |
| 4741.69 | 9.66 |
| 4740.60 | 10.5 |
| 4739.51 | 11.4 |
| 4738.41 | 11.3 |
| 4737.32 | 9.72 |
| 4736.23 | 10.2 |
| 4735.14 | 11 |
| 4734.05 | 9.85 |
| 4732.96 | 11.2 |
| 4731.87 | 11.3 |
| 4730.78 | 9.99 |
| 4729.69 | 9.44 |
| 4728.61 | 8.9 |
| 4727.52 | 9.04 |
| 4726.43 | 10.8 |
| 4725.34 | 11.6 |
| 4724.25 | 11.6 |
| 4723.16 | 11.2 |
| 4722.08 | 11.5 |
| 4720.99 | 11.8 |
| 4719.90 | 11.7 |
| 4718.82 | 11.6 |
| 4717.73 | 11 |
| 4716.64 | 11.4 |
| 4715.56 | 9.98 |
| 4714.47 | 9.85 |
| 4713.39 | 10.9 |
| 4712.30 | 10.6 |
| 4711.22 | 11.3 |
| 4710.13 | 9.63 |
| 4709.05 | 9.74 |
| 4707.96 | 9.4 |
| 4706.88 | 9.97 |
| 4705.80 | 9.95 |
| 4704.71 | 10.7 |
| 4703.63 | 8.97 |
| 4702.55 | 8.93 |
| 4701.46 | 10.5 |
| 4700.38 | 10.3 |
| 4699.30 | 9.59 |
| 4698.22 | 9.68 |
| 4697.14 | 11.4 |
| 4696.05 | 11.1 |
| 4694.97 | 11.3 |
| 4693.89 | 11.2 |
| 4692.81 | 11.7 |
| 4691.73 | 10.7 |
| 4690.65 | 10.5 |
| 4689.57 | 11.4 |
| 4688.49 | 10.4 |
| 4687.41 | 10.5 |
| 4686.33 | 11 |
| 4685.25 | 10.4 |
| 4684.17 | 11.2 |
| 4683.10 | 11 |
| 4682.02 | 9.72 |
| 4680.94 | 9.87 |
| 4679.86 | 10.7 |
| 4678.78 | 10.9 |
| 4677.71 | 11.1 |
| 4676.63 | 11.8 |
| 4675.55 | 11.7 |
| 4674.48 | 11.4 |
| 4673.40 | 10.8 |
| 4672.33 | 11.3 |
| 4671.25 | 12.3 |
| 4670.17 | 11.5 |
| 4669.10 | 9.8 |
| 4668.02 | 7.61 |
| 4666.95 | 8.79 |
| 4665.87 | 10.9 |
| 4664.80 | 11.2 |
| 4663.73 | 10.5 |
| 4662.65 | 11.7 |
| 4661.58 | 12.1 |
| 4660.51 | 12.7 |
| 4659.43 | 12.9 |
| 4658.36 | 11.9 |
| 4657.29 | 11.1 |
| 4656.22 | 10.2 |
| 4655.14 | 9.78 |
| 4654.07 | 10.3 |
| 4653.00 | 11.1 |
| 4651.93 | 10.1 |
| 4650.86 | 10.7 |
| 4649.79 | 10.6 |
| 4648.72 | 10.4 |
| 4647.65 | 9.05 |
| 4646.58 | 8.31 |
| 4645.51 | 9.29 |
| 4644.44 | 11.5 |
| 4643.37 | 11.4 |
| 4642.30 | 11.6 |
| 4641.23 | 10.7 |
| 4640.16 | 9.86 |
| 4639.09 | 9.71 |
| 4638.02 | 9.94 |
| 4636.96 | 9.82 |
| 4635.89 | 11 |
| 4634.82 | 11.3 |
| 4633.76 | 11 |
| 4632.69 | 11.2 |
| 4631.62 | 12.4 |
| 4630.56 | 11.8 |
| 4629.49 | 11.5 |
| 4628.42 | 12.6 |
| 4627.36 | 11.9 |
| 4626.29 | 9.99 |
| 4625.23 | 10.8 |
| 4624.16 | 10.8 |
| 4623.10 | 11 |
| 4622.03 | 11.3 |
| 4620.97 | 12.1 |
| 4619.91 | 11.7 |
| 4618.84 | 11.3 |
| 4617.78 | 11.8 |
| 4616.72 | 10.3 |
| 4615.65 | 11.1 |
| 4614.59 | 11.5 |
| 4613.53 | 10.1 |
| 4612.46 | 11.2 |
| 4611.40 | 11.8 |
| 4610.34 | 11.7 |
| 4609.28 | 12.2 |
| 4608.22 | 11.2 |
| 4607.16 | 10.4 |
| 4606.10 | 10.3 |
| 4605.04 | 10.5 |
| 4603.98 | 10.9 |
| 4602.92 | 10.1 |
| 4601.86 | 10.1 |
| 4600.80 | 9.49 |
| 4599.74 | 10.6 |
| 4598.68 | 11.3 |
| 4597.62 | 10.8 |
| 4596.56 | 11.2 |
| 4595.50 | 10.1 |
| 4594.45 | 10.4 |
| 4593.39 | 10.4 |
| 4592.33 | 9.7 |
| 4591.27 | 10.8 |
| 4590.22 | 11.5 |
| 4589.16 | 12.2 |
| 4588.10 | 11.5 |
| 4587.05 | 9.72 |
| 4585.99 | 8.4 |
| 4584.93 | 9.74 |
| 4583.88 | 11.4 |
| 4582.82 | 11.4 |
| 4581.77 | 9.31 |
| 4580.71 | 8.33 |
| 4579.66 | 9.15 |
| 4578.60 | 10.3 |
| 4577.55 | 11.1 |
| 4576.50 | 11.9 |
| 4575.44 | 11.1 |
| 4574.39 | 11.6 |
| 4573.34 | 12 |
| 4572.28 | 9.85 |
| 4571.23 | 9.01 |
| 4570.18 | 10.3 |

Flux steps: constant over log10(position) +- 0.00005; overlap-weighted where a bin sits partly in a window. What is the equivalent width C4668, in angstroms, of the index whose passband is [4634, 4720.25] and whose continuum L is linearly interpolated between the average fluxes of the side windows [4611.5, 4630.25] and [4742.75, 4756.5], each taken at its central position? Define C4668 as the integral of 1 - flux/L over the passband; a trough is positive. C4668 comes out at 2.9 angstroms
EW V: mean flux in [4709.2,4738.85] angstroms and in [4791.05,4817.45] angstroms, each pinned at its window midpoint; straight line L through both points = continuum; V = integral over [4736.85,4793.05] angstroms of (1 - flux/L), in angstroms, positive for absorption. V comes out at 5.4 angstroms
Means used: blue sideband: 10.7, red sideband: 10.4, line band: 9.52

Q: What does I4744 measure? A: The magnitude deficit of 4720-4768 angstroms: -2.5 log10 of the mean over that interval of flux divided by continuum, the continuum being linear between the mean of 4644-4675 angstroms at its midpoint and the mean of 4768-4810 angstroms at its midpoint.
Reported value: -0.057 mag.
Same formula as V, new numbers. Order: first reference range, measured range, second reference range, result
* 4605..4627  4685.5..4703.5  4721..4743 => 0.24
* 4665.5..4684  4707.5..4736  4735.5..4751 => 0.27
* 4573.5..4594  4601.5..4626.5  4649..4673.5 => -0.86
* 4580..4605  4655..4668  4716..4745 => -0.60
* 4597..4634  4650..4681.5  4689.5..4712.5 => -0.73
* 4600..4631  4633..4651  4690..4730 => 0.92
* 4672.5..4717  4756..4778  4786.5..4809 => 2.26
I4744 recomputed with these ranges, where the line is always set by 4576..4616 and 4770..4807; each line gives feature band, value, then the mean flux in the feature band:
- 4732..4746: -0.105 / 10.6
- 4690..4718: -0.054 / 10.4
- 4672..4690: -0.088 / 10.9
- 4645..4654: 0.031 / 9.97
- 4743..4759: -0.108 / 10.6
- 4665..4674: -0.030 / 10.4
